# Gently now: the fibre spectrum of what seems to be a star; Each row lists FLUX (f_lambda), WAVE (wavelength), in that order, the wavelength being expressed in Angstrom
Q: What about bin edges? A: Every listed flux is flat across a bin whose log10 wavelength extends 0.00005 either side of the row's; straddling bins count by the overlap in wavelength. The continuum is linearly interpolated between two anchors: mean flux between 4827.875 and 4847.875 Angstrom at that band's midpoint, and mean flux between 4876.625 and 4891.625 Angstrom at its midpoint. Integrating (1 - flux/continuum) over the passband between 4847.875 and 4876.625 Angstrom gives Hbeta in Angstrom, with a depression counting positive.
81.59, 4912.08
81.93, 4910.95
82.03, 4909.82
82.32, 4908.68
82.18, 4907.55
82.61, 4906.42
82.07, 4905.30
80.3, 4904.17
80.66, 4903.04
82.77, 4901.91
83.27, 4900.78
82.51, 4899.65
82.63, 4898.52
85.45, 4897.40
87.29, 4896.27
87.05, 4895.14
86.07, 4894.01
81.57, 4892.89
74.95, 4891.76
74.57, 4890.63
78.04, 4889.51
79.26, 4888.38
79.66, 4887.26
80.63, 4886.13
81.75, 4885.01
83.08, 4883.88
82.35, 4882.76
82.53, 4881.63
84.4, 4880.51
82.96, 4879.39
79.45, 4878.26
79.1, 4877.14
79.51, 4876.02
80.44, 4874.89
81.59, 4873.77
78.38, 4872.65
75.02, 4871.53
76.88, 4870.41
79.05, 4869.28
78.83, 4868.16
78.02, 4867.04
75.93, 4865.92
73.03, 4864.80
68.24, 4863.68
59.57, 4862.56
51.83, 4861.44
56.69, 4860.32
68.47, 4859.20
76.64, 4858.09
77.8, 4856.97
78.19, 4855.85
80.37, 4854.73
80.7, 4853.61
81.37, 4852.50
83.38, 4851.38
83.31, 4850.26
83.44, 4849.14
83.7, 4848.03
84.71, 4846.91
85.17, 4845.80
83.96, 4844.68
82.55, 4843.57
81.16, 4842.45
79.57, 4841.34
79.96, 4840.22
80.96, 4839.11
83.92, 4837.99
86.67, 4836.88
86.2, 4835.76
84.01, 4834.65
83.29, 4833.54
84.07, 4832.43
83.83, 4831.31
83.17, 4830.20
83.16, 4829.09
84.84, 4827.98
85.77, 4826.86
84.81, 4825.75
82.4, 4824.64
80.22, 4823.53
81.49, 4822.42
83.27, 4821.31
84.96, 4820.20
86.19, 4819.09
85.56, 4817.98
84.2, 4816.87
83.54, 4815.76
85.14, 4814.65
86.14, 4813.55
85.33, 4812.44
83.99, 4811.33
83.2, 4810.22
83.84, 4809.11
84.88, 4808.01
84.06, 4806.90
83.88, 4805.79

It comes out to 2.2 Angstrom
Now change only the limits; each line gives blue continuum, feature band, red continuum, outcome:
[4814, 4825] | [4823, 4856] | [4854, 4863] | -3.01 Angstrom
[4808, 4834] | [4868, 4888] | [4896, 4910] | 0.67 Angstrom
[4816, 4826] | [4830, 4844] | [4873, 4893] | -0.04 Angstrom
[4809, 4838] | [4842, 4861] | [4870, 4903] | 0.81 Angstrom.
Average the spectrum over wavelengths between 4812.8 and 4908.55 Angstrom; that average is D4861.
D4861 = 80.7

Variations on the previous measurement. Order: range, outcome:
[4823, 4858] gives 82.7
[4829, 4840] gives 83.9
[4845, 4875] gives 76.3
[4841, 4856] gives 82.4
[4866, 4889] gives 80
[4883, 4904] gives 81.7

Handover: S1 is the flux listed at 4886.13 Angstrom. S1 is 80.63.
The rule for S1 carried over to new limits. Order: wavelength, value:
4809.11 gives 83.84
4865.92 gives 75.93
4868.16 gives 78.83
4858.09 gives 76.64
